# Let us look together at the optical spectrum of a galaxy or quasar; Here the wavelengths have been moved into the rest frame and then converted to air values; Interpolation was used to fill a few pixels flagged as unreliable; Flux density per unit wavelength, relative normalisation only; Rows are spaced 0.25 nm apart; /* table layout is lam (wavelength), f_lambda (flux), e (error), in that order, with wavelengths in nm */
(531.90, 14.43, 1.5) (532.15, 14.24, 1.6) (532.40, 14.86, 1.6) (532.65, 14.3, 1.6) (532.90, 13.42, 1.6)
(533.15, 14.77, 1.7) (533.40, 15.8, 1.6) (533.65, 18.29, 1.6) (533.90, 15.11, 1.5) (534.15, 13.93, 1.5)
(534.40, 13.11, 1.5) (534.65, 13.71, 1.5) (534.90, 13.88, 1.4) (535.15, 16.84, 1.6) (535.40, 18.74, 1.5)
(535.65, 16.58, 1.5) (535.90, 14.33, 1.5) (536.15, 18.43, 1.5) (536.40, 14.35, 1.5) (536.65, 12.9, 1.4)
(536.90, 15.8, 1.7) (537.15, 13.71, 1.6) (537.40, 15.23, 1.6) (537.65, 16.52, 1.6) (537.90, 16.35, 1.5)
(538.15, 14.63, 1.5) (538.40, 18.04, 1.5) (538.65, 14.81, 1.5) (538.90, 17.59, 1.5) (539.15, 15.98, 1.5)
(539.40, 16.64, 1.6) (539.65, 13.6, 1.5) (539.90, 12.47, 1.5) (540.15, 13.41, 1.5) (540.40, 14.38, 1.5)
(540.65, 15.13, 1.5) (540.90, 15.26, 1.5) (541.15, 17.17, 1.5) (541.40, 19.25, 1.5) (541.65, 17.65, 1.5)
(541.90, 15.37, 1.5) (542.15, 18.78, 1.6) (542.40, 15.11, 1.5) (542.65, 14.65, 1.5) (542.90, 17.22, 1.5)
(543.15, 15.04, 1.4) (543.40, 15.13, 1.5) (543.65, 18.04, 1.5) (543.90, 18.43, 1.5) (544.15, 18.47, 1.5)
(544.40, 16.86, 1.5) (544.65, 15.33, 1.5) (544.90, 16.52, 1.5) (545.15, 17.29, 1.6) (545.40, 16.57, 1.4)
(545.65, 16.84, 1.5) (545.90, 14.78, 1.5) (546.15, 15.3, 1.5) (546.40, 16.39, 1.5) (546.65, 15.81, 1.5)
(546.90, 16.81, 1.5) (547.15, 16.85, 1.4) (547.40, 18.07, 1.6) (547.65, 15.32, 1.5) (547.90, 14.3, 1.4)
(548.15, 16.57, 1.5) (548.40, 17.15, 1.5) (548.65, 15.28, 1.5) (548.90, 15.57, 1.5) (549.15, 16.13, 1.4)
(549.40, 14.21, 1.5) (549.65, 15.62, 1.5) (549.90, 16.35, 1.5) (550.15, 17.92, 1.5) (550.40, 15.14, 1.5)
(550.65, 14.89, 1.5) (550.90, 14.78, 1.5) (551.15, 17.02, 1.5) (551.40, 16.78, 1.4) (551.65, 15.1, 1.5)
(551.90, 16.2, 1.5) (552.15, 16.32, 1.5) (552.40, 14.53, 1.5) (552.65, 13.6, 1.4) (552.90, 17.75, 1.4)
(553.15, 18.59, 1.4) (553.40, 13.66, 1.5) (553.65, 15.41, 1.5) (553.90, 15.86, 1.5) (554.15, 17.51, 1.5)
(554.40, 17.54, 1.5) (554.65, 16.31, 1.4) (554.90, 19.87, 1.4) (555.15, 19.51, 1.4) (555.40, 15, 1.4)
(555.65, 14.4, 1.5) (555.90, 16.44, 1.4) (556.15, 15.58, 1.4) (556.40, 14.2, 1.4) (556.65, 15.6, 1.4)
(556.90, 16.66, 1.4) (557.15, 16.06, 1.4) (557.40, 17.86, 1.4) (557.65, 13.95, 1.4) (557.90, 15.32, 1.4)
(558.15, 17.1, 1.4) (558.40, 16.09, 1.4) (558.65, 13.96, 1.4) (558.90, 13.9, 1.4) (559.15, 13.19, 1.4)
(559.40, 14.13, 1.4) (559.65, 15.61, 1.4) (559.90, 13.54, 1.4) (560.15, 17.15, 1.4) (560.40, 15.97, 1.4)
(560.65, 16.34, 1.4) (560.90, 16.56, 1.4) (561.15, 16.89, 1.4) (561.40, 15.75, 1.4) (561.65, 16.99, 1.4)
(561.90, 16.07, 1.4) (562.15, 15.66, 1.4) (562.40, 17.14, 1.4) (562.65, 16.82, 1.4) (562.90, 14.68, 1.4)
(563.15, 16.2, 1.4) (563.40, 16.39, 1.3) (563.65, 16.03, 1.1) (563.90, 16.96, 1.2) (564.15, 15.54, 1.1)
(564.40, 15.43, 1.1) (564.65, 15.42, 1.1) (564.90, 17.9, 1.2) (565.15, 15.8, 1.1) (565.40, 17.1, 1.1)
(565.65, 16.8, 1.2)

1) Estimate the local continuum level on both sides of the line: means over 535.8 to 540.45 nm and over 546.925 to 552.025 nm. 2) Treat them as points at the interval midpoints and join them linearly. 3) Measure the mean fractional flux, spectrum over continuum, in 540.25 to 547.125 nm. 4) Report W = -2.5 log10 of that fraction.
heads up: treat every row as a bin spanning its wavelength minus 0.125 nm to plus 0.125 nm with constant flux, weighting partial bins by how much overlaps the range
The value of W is -0.056 mag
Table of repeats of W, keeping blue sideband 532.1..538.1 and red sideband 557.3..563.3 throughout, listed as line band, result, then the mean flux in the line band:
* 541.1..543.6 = -0.08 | 16.6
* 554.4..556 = -0.09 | 17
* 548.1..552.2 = -0.03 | 15.9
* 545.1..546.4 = -0.05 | 16.1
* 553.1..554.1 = -0.02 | 15.8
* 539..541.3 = 0.02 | 15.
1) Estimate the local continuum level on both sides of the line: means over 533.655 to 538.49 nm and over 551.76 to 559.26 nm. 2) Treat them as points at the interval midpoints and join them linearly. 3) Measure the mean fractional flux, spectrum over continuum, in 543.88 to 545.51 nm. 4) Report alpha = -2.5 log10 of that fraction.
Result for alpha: -0.09 mag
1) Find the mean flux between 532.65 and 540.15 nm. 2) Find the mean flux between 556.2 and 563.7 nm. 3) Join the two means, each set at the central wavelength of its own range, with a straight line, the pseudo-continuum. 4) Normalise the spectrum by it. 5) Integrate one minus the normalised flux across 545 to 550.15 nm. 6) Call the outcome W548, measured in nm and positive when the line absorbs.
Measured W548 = -0.20 nm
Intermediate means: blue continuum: 15.3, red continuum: 15.7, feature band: 16.1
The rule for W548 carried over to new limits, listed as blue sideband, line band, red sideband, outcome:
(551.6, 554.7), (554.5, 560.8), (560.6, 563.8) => 0.155 nm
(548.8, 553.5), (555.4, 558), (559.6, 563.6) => 0.064 nm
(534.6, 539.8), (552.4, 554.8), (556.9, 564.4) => -0.067 nm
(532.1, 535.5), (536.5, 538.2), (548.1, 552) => 0.025 nm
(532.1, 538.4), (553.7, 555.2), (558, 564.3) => -0.183 nm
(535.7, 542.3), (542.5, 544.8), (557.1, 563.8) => -0.125 nm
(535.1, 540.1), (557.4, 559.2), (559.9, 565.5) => 0.119 nm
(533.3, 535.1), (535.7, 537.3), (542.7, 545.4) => 0.034 nm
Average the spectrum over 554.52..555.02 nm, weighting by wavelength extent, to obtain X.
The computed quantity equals 18.1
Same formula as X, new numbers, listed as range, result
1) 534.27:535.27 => 14.4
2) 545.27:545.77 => 16.7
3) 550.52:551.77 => 15.7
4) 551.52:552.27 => 15.9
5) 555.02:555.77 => 16.3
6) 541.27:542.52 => 17.2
